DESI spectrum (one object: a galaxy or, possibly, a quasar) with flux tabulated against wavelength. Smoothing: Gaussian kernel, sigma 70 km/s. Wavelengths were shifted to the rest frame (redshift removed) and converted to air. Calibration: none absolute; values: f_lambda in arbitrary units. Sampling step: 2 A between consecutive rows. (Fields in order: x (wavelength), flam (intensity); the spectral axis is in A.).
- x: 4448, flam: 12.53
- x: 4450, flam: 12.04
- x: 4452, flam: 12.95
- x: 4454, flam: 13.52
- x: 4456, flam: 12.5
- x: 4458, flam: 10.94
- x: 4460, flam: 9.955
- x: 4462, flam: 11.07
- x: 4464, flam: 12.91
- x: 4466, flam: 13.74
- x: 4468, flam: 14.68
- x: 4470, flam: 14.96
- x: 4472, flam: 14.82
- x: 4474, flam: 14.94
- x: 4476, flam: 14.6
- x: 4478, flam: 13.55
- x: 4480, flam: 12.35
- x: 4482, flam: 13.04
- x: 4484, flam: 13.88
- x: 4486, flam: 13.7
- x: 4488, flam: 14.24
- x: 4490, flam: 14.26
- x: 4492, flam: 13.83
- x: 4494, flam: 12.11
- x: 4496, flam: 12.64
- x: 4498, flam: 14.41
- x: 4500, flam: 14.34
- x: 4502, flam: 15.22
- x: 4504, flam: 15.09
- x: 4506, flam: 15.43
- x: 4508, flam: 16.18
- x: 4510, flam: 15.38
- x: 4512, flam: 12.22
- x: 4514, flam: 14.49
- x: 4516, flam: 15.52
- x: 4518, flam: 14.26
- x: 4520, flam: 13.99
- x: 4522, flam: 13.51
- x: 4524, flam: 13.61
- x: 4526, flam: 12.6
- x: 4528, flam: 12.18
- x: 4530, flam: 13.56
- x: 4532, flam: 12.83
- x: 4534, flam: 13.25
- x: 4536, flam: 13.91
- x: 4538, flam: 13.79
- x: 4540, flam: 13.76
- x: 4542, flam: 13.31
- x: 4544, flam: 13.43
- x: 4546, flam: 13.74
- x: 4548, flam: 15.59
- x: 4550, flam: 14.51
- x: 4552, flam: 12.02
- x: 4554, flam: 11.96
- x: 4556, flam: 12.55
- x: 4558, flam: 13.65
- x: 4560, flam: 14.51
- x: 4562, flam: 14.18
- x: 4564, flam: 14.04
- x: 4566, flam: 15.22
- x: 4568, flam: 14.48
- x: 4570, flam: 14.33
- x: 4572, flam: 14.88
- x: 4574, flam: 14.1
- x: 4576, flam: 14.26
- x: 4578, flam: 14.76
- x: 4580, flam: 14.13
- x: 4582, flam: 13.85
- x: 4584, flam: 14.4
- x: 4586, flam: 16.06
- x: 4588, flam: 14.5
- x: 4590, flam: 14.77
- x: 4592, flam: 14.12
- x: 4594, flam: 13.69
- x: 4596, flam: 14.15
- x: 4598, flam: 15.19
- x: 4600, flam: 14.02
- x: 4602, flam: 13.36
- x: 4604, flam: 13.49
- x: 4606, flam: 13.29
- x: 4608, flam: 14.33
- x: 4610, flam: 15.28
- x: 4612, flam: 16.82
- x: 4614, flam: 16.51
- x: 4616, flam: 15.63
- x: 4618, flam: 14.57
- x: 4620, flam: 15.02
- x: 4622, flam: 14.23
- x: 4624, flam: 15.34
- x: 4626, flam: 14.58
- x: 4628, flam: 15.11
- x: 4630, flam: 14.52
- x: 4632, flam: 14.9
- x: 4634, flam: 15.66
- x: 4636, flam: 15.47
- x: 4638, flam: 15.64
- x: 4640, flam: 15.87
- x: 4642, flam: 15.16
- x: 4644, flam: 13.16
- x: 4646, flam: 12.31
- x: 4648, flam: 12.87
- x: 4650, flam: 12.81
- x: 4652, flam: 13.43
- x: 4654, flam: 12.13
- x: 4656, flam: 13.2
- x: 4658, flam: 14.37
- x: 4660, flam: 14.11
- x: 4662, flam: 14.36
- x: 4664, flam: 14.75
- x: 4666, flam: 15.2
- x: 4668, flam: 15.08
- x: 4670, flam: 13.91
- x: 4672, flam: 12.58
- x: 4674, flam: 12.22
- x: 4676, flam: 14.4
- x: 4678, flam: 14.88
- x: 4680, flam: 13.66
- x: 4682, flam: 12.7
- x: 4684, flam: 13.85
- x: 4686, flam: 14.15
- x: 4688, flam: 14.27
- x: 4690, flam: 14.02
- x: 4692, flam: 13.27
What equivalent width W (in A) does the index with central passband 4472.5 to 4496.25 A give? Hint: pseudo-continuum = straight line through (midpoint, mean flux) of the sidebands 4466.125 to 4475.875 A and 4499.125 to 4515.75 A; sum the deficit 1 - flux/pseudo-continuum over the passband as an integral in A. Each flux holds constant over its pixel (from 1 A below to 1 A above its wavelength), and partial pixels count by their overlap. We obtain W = 1.79 A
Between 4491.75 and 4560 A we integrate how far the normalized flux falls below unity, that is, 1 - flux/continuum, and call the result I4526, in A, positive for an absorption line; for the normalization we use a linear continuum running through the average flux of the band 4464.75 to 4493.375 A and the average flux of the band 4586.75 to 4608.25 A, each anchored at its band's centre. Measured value 1.2 A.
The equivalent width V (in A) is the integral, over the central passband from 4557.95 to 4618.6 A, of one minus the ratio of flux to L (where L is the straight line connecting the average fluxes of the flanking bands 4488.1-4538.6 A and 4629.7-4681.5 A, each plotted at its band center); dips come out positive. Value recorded -2.3 A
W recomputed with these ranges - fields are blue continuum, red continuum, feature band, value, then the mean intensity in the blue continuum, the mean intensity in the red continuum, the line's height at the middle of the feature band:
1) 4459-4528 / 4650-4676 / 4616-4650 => -2.09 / 13.8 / 13.8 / 13.8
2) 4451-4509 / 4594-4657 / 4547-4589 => -0.18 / 13.7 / 14.4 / 14.1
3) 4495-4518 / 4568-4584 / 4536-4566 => 1.52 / 14.6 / 14.3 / 14.4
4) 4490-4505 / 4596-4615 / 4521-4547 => 1.58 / 14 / 14.7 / 14.2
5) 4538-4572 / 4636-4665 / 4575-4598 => -0.96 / 13.9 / 13.9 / 13.9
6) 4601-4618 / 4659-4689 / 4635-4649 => 0.06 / 14.8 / 14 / 14.4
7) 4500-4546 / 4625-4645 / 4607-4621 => -0.60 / 14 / 15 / 14.8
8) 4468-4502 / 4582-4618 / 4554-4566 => 0.54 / 13.9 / 14.7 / 14.4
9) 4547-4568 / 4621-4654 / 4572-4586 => -0.43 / 13.9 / 14.4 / 14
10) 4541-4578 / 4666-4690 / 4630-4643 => -1.39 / 14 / 13.9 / 13.9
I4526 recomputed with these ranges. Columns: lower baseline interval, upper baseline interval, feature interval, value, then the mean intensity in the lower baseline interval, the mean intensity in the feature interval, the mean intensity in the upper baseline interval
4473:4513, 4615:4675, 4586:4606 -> 0.02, 14.1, 14.2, 14.3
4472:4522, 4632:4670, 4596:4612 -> -0.13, 14.2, 14.3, 14.2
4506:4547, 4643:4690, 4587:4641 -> -4.28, 13.8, 14.8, 13.7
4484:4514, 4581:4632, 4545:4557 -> 0.87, 14.2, 13.4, 14.7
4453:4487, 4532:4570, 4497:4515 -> -1.71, 13.2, 14.8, 13.8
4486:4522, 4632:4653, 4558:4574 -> -0.18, 14.3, 14.4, 14.3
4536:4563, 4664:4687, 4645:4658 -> 0.89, 13.6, 12.9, 13.9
